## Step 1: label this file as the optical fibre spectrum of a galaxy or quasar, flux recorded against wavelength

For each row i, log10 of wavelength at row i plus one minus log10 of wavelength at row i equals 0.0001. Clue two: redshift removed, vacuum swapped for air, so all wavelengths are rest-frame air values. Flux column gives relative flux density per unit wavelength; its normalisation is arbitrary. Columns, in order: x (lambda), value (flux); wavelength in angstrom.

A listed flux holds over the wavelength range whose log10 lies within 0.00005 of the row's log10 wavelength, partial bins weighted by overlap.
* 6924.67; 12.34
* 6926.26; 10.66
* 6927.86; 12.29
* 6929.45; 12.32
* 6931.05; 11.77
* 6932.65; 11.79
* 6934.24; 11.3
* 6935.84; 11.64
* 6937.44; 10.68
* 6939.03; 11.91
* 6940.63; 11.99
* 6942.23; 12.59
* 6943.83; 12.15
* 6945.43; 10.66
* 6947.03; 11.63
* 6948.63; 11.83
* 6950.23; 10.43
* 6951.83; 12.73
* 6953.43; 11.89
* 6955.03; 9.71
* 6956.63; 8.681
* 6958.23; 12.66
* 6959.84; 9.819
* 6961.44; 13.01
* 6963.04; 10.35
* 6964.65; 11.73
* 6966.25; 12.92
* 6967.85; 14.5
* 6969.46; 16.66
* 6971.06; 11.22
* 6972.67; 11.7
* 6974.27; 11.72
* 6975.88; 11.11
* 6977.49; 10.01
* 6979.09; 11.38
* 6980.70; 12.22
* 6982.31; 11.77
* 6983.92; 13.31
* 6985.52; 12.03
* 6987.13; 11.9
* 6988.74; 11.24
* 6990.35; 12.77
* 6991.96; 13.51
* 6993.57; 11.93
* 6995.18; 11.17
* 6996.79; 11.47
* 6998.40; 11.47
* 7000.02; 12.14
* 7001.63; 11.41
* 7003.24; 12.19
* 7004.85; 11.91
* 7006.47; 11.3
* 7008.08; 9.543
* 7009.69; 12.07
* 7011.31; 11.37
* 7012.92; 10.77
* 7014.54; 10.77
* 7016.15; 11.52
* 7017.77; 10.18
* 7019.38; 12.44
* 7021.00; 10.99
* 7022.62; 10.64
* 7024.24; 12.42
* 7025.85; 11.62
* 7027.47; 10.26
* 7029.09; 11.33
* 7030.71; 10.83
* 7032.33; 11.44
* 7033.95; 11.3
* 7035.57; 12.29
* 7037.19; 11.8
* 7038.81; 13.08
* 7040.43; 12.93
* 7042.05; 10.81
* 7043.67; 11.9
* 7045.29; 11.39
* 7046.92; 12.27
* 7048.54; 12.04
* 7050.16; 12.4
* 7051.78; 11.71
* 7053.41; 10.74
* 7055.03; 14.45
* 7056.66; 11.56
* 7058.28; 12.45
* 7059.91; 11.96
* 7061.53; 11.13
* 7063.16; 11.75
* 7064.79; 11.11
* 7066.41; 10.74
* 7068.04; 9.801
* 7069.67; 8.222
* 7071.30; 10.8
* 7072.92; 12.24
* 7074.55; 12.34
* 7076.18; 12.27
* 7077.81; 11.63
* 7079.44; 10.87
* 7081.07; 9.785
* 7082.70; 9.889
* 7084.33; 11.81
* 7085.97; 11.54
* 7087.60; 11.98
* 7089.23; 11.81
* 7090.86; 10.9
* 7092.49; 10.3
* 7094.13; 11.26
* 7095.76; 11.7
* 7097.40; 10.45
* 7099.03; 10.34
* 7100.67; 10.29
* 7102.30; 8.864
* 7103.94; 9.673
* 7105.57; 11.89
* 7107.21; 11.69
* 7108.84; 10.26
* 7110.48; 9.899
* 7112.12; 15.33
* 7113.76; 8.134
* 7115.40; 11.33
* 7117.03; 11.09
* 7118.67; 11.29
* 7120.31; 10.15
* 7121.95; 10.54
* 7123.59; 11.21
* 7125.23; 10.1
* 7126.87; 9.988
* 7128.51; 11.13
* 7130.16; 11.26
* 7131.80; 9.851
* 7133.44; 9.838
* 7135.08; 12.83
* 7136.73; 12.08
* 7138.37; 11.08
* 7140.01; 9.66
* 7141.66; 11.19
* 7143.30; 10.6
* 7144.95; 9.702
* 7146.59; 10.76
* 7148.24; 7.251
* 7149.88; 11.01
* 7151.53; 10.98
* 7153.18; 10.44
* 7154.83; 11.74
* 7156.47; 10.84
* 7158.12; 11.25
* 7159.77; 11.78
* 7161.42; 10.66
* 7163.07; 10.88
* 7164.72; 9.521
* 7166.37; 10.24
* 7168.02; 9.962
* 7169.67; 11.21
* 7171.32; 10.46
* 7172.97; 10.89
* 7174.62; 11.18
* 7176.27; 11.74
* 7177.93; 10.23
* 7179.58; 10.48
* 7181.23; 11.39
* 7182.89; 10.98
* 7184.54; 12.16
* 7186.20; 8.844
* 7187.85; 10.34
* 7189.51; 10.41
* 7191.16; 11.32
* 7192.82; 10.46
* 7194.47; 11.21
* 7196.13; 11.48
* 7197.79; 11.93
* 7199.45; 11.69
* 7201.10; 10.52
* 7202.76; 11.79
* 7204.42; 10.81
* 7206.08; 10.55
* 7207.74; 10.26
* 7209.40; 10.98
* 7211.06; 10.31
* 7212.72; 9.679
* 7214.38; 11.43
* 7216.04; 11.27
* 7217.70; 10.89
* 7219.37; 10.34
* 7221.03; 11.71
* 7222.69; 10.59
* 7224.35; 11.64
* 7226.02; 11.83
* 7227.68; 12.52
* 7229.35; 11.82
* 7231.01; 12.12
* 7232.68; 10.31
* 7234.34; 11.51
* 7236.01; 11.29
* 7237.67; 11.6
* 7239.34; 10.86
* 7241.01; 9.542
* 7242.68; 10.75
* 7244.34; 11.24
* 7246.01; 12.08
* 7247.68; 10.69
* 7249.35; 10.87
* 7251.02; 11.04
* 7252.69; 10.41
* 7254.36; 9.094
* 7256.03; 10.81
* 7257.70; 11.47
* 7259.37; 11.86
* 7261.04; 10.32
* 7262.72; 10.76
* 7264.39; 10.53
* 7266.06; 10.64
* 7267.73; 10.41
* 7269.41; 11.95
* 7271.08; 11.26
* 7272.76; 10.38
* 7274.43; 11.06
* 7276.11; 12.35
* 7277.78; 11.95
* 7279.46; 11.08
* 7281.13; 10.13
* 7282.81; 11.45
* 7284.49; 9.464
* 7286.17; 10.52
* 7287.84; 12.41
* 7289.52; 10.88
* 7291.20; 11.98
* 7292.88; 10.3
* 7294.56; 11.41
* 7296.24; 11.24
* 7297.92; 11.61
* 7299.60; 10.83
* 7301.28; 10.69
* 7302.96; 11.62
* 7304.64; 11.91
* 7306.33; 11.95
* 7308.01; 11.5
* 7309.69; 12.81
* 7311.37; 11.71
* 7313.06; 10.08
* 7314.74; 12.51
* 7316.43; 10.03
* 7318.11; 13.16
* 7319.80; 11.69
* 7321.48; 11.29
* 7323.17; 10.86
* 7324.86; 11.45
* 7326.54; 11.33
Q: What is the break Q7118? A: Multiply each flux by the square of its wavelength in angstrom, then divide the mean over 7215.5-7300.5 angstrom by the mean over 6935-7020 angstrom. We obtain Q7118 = 1.03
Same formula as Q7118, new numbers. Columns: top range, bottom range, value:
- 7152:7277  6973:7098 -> 1.00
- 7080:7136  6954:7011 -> 0.95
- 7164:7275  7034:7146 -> 1.01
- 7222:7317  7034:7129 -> 1.05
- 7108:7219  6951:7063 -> 0.96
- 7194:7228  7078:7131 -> 1.05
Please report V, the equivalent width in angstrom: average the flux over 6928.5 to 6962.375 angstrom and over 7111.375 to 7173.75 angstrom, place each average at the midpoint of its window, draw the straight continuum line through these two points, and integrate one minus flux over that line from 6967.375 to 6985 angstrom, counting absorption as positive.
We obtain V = -1.4 angstrom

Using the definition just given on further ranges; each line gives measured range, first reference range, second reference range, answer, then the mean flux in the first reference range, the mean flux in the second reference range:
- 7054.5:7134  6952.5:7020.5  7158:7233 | 2.3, 11.7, 11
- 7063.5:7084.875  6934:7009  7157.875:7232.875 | 0.9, 11.7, 11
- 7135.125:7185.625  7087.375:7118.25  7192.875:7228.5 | 1.1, 10.9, 11.1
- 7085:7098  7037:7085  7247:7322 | 0.2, 11.5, 11.2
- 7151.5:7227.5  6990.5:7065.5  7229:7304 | 2.2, 11.7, 11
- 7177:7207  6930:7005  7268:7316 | 1.4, 11.8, 11.3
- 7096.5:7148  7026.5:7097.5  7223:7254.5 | 3.0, 11.4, 11.2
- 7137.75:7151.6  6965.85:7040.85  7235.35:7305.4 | 1.4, 11.8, 11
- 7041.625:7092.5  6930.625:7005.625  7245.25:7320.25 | 0.8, 11.8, 11.2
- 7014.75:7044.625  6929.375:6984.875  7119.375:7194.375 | -0.4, 11.8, 10.7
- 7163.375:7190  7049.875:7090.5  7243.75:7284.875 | 1.2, 11.4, 10.9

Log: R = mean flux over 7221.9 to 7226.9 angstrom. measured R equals 11.4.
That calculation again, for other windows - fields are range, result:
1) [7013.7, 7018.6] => 10.8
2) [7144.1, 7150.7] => 9.69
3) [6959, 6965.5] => 11.2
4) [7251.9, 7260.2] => 10.7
